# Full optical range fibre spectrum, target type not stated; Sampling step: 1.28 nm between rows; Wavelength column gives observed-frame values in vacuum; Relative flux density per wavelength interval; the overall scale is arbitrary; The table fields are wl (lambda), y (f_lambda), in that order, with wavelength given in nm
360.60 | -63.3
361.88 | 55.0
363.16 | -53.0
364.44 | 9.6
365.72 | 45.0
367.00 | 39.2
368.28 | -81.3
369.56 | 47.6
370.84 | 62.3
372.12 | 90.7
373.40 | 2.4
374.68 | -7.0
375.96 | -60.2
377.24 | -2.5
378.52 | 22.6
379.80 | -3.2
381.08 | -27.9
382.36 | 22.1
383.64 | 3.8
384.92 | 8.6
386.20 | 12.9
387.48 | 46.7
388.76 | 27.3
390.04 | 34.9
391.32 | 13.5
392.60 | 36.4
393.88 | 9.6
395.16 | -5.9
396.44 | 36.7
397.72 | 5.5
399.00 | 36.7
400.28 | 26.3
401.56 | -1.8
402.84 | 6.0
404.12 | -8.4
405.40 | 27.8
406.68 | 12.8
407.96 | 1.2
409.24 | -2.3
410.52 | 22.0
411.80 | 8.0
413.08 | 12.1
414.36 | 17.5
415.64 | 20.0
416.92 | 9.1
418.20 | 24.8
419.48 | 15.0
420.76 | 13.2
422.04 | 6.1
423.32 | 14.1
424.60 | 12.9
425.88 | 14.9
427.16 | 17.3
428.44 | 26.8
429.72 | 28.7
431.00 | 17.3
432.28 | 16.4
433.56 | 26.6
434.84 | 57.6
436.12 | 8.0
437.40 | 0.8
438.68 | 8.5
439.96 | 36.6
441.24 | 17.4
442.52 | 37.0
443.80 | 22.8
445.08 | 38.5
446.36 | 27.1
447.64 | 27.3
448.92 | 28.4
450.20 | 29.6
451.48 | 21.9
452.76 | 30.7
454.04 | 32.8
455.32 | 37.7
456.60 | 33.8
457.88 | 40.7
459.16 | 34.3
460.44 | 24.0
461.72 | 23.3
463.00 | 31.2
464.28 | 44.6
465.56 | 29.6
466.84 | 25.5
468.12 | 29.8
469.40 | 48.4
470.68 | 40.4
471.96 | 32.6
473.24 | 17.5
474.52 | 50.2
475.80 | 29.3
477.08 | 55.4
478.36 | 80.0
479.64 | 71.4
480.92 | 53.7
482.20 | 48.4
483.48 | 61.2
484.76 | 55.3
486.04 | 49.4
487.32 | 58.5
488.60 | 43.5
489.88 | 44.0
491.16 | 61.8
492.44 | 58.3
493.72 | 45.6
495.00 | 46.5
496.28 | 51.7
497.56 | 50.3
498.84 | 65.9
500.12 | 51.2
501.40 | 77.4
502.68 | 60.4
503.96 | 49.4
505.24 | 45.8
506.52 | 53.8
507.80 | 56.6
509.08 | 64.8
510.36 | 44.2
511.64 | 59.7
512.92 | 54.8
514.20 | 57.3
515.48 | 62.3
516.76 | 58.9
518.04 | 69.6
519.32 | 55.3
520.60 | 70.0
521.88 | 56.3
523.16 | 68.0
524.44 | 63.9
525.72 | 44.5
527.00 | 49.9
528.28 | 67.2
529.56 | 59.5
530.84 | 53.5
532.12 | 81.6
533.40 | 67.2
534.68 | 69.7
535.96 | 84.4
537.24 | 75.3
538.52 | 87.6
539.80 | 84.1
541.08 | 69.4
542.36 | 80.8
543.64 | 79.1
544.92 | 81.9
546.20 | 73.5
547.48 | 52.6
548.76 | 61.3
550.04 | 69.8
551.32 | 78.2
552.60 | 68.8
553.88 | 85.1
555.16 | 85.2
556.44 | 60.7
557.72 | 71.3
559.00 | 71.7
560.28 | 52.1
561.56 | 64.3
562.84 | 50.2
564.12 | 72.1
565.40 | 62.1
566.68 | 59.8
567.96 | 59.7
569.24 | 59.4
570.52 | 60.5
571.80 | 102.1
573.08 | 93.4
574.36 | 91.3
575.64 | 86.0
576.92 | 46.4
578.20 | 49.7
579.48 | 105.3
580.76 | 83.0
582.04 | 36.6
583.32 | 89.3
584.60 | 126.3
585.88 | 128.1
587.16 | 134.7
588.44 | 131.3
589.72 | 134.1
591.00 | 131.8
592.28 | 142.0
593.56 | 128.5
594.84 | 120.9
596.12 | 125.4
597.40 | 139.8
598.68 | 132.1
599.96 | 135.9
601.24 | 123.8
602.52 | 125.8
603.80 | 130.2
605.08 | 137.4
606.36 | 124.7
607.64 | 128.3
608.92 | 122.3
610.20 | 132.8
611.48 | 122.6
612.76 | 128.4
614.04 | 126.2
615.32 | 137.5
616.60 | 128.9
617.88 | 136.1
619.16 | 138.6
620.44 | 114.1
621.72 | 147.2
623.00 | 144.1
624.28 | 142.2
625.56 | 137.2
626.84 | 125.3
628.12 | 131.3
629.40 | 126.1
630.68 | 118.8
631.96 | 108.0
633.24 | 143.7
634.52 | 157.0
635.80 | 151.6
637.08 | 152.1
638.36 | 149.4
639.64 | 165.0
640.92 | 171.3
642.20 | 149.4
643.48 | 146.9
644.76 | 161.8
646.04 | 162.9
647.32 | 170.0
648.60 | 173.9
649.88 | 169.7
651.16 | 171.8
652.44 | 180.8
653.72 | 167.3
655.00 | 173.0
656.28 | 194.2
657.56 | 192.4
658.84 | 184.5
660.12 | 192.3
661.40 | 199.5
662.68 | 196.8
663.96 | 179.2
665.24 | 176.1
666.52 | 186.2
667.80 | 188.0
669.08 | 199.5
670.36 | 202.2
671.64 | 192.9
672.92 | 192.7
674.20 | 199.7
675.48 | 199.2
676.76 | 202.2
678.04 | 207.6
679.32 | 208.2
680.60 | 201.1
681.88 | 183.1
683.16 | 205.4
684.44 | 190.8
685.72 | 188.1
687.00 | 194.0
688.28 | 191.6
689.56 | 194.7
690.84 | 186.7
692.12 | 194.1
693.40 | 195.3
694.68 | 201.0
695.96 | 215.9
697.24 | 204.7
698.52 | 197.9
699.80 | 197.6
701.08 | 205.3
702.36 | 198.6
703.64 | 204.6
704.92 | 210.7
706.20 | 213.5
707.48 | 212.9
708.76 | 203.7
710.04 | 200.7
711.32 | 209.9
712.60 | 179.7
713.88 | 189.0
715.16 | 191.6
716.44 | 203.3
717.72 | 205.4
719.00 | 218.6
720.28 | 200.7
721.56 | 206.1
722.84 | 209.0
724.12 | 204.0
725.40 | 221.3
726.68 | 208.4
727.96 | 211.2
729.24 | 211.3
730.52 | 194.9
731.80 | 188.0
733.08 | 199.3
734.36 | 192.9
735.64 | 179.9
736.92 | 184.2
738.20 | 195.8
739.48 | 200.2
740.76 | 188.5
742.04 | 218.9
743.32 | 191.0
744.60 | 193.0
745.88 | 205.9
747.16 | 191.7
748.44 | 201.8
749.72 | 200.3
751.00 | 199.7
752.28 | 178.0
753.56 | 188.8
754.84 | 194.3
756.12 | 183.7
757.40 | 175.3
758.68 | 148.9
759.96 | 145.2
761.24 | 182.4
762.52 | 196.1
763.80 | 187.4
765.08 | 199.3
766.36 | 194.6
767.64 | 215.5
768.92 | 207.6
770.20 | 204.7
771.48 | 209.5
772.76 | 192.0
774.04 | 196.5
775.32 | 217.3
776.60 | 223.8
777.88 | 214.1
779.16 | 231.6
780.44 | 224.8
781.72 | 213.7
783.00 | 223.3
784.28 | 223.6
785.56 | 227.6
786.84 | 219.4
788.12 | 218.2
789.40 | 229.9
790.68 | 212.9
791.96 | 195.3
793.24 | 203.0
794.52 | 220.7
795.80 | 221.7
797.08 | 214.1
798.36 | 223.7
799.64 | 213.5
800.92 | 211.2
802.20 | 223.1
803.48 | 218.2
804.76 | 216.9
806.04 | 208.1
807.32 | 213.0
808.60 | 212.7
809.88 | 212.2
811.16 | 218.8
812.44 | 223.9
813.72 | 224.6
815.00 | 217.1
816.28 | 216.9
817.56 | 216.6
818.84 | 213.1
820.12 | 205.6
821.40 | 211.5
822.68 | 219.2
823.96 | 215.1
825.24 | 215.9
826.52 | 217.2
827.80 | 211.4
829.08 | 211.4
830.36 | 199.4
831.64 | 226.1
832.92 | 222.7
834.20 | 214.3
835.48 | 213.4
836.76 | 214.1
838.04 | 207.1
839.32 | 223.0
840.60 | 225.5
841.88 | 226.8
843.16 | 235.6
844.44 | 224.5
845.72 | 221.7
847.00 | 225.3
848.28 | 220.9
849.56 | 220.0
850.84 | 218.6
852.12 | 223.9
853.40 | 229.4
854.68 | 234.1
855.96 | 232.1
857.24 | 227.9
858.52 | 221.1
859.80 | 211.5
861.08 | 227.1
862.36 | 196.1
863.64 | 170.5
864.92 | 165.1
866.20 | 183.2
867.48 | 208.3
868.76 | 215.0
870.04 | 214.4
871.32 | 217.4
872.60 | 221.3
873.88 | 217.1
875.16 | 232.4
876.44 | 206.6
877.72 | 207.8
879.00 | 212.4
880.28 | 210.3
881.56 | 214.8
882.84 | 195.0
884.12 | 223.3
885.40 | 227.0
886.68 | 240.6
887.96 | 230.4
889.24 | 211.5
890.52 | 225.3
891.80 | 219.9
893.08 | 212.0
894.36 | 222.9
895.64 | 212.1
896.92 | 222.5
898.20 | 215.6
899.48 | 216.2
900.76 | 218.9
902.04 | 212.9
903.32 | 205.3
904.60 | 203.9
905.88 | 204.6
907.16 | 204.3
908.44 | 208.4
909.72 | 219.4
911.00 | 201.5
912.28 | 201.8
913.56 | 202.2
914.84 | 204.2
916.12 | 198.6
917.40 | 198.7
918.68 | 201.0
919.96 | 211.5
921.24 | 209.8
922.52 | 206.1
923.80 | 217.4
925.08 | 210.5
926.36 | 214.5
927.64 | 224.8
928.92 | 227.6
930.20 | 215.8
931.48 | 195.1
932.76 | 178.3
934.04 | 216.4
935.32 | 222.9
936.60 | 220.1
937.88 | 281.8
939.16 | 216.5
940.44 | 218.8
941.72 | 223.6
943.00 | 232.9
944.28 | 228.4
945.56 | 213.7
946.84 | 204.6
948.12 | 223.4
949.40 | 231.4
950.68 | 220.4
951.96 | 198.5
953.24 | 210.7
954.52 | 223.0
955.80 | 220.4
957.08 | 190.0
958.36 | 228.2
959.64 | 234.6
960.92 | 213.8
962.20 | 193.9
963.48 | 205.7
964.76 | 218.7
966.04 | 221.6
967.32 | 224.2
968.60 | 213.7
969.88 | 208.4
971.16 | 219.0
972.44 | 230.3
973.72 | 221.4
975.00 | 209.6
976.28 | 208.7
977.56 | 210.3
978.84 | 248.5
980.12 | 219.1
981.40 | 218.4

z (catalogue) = 0.467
